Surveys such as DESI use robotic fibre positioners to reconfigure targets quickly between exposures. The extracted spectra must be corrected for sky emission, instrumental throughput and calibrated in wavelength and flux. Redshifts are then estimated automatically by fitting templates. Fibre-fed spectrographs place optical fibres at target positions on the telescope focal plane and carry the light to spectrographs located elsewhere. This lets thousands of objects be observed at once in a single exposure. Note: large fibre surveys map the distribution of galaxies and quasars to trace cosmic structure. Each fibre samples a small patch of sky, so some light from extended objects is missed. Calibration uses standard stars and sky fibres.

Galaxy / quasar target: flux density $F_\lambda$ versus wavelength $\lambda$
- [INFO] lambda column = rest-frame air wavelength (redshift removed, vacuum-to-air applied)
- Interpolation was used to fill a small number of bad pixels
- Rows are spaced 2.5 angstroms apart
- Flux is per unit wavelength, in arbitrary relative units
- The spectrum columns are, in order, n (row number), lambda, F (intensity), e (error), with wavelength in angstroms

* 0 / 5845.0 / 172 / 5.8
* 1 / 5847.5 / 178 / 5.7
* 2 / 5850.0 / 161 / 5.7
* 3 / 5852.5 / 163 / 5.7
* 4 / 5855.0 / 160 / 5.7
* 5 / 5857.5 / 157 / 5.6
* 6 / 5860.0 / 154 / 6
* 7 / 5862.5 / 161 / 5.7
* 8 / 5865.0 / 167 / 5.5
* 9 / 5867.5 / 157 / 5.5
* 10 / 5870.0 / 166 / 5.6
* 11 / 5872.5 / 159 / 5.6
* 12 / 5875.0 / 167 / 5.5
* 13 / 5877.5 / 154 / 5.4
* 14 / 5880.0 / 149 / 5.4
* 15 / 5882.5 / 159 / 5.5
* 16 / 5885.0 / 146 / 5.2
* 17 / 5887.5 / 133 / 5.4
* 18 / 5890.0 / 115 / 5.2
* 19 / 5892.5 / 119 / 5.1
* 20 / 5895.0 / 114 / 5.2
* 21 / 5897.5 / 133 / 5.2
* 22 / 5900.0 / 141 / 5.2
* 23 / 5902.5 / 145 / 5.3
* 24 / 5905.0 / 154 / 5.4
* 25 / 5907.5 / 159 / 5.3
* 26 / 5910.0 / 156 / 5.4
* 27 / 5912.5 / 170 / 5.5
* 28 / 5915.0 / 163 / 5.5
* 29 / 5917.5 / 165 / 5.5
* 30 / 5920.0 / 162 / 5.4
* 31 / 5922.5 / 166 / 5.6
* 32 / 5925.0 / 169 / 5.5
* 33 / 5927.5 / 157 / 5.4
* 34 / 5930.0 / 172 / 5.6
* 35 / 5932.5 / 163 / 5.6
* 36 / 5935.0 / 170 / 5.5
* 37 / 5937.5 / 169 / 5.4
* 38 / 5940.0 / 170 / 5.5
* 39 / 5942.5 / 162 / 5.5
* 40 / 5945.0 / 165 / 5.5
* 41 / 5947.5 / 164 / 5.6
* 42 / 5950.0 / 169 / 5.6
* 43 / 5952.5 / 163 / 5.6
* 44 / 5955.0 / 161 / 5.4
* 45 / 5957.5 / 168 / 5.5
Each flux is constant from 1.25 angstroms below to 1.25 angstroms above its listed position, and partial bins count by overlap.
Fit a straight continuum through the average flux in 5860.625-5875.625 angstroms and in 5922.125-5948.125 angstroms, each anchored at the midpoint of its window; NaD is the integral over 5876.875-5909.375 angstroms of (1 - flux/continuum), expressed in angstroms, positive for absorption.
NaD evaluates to 4.7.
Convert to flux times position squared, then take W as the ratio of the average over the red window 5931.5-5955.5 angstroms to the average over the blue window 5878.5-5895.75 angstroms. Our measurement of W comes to 1.3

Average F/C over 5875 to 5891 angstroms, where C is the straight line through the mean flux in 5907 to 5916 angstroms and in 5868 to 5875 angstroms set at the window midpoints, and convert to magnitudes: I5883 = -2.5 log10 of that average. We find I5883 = 0.124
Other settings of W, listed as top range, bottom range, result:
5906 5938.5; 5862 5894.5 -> 1.12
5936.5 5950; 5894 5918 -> 1.12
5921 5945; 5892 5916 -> 1.15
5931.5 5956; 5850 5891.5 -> 1.10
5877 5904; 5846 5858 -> 0.84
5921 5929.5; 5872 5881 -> 1.06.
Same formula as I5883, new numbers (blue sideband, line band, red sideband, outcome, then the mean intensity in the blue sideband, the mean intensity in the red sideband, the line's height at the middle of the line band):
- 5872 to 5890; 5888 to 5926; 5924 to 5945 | 0.07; 150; 166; 158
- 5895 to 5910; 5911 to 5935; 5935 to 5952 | -0.07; 144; 167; 156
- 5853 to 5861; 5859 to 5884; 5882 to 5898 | -0.10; 158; 130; 145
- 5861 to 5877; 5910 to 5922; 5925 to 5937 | 0.01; 162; 166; 165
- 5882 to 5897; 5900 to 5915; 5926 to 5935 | -0.08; 130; 165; 145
